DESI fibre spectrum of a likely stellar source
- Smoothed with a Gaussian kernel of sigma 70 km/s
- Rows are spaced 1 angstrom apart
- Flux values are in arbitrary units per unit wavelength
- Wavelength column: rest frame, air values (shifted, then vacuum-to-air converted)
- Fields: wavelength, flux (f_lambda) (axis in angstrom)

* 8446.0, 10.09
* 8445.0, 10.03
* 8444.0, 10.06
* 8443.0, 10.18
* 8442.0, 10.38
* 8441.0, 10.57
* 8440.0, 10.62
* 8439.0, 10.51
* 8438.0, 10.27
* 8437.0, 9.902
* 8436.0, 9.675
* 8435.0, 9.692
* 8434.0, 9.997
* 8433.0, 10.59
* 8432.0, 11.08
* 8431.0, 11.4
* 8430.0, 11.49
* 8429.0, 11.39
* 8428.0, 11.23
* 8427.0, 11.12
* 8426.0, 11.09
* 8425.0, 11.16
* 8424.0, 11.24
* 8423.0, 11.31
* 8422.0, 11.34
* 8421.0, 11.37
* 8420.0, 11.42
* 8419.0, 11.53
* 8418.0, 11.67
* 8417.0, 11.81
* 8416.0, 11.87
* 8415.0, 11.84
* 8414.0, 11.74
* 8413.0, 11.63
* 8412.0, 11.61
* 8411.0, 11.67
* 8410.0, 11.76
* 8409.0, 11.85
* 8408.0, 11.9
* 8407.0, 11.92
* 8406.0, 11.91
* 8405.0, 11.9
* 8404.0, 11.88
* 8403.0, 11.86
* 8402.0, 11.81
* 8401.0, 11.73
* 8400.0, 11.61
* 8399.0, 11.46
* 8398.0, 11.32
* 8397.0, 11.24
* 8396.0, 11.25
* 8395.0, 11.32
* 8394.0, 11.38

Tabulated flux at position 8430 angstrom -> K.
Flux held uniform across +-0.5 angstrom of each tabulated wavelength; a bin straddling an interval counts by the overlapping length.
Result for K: 11.49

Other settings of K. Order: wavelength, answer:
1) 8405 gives 11.9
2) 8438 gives 10.27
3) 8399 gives 11.46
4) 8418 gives 11.67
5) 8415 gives 11.84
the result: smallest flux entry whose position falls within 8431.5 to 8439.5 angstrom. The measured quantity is 9.675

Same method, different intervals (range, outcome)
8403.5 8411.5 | 11.67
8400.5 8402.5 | 11.73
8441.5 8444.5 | 10.06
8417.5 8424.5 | 11.24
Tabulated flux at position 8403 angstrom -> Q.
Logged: 11.86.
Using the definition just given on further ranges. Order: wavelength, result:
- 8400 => 11.61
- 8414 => 11.74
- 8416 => 11.87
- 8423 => 11.31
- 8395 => 11.32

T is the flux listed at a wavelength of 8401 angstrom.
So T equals 11.73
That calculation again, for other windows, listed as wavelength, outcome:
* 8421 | 11.37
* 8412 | 11.61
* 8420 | 11.42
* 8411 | 11.67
